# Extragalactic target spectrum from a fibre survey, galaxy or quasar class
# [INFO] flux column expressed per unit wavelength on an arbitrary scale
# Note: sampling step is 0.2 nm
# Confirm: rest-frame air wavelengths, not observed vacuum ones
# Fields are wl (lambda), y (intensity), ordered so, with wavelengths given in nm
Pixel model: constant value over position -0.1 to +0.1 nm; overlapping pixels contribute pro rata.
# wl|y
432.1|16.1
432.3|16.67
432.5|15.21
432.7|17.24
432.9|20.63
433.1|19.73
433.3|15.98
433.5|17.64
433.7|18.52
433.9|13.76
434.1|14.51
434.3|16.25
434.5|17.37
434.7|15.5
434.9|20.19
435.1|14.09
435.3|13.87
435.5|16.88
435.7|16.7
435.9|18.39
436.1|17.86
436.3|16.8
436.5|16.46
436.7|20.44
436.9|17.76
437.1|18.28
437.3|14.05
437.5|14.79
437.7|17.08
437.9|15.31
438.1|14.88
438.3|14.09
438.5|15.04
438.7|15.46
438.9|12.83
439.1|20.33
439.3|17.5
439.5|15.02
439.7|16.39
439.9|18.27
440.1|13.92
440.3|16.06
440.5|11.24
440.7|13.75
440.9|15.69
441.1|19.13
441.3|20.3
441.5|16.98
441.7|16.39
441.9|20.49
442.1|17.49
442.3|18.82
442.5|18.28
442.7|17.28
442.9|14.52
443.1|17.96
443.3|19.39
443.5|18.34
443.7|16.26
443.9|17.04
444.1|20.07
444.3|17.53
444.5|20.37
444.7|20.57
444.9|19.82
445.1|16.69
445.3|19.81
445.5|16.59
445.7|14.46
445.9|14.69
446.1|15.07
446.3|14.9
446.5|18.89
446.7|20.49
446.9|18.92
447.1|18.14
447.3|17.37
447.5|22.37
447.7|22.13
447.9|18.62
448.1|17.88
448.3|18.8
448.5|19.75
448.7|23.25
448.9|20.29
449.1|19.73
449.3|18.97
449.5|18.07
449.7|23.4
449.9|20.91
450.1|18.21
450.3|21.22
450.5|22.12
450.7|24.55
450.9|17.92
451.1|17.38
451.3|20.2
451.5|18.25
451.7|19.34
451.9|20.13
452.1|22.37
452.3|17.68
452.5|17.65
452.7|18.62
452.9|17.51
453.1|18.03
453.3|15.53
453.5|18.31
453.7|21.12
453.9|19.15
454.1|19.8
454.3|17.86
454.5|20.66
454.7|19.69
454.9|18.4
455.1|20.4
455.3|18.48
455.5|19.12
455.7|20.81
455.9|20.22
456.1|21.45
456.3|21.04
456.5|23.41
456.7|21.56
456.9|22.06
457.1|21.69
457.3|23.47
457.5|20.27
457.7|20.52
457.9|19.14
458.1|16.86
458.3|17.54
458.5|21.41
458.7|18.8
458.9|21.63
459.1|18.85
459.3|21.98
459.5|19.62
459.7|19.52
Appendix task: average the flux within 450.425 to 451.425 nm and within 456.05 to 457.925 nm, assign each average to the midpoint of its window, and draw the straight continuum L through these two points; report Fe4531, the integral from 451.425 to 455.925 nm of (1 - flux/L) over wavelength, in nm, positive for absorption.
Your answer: 0.39 nm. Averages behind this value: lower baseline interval 20.3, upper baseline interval 21.6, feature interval 19.1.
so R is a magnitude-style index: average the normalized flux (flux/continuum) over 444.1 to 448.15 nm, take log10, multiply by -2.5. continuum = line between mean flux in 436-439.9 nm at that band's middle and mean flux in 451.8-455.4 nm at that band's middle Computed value -0.03 mag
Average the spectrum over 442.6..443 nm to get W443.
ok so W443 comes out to 15.9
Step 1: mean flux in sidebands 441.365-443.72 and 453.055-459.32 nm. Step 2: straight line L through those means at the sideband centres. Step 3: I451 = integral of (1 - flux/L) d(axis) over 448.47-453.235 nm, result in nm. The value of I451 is -0.171 nm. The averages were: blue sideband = 17.8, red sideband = 20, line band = 19.8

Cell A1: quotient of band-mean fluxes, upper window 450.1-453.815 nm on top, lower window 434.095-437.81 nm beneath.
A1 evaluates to 1.15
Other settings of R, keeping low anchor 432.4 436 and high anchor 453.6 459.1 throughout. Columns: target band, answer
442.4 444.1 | 0.04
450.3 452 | -0.04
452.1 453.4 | 0.10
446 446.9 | 0.07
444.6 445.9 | 0.05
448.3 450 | -0.07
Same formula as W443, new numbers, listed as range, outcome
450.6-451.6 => 19.7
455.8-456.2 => 20.8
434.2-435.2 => 16.7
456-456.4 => 21.2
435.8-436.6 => 17.4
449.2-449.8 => 20.1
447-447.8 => 20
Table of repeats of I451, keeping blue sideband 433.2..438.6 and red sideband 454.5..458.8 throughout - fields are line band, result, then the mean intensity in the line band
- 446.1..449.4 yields -0.11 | 19.3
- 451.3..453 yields 0.04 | 19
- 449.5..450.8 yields -0.16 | 21.5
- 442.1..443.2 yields 0.02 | 17.4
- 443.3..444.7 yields -0.05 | 18.5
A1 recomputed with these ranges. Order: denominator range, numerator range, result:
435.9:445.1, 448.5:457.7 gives 1.17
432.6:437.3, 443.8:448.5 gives 1.07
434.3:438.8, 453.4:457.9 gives 1.24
